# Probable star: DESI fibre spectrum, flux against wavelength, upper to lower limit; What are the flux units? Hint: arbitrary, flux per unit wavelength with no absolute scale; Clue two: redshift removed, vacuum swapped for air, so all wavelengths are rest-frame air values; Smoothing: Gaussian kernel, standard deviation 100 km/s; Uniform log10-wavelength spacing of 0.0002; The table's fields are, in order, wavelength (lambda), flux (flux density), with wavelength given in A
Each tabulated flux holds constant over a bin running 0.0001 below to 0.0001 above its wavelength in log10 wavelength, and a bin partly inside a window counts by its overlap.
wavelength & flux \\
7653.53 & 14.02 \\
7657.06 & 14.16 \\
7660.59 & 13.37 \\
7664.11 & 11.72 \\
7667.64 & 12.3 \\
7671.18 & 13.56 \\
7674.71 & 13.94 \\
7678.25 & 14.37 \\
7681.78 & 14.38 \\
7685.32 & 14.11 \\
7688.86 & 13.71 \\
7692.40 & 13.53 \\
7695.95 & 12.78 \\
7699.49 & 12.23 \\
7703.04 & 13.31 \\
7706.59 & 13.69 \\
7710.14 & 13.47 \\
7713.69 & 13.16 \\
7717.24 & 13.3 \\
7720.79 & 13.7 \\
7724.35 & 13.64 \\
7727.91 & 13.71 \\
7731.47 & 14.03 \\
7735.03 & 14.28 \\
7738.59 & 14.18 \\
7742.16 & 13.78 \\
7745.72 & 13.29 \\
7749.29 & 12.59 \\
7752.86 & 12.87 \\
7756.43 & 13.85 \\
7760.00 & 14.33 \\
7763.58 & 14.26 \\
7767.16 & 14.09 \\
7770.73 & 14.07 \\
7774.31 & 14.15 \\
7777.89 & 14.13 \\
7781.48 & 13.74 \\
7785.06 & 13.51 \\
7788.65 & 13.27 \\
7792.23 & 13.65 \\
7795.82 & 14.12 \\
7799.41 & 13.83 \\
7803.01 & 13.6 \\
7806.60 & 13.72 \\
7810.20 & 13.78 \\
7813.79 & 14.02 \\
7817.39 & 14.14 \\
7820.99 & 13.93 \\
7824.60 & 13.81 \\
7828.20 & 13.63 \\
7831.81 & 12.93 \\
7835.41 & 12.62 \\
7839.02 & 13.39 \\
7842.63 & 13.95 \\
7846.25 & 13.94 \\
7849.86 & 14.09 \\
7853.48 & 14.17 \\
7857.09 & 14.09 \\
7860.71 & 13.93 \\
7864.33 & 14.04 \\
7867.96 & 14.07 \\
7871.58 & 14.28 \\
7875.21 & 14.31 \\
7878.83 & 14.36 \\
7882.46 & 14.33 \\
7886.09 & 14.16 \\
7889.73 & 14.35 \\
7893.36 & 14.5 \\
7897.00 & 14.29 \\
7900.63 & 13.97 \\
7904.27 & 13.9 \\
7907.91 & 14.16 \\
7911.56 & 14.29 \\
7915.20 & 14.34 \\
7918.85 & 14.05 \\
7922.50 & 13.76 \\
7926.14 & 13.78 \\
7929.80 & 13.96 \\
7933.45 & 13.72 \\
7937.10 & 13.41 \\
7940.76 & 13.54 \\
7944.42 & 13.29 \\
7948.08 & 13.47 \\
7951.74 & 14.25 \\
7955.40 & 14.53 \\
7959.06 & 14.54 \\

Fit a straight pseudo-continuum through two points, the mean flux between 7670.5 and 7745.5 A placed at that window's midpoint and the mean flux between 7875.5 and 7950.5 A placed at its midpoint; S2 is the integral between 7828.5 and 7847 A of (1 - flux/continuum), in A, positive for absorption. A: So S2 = 0.7 A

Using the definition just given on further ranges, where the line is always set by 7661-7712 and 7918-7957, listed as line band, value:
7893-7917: -0.80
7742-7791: -0.75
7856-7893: -1.42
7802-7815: -0.20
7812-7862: -0.52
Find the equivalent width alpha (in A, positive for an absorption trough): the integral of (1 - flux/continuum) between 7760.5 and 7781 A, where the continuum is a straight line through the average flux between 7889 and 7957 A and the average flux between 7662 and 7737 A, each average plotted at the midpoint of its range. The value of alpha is -0.7 A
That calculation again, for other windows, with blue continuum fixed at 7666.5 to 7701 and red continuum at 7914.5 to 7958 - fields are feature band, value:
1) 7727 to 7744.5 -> -0.5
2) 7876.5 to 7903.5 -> -0.9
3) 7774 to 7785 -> -0.2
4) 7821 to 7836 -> 0.4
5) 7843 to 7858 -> -0.4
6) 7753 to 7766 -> -0.3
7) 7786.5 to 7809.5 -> -0.1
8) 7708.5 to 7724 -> 0.2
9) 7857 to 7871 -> -0.3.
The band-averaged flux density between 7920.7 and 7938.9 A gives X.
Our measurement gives 13.7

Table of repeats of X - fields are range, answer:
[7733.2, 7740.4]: 14.2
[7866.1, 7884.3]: 14.3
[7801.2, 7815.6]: 13.8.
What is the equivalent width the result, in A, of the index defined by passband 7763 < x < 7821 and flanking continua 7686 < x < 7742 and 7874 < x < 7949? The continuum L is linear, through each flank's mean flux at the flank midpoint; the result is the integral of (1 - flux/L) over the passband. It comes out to -0.7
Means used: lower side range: 13.5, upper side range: 14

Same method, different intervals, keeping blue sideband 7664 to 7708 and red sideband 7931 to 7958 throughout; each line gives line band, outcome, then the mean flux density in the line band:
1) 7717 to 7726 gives -0.08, 13.6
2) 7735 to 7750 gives -0.14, 13.6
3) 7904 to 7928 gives -0.55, 14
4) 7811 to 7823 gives -0.36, 14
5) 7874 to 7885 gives -0.51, 14.3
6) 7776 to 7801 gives -0.36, 13.8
